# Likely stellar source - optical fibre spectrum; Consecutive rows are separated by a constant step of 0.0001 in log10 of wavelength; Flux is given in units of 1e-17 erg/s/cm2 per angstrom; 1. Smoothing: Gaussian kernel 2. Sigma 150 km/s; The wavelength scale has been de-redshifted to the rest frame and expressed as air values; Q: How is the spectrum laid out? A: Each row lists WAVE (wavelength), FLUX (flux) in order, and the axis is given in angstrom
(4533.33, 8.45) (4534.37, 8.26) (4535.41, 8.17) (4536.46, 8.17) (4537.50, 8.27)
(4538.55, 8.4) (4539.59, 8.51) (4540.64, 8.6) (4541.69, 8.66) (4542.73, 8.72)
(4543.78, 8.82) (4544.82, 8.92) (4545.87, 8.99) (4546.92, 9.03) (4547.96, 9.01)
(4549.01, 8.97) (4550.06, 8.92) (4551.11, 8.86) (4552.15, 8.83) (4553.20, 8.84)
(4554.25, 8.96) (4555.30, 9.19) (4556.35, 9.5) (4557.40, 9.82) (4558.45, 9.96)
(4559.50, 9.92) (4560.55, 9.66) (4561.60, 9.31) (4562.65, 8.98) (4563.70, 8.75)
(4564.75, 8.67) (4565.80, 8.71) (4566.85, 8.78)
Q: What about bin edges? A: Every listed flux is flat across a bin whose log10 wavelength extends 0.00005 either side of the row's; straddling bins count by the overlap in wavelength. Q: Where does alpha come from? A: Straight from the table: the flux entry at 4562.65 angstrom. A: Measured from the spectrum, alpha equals 8.98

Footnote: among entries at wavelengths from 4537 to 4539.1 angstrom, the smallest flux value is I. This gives 8.27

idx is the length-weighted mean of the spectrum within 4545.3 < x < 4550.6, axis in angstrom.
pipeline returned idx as 8.97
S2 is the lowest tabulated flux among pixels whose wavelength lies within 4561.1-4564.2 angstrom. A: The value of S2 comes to 8.75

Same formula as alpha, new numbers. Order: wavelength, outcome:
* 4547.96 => 9.01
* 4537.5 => 8.27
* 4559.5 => 9.92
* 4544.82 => 8.92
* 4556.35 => 9.5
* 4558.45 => 9.96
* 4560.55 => 9.66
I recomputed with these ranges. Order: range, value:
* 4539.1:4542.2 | 8.51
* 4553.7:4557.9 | 8.96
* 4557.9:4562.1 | 9.31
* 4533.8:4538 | 8.17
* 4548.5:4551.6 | 8.86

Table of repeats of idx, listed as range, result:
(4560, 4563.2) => 9.32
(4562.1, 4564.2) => 8.88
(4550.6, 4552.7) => 8.87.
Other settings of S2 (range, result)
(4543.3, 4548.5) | 8.82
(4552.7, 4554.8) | 8.84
